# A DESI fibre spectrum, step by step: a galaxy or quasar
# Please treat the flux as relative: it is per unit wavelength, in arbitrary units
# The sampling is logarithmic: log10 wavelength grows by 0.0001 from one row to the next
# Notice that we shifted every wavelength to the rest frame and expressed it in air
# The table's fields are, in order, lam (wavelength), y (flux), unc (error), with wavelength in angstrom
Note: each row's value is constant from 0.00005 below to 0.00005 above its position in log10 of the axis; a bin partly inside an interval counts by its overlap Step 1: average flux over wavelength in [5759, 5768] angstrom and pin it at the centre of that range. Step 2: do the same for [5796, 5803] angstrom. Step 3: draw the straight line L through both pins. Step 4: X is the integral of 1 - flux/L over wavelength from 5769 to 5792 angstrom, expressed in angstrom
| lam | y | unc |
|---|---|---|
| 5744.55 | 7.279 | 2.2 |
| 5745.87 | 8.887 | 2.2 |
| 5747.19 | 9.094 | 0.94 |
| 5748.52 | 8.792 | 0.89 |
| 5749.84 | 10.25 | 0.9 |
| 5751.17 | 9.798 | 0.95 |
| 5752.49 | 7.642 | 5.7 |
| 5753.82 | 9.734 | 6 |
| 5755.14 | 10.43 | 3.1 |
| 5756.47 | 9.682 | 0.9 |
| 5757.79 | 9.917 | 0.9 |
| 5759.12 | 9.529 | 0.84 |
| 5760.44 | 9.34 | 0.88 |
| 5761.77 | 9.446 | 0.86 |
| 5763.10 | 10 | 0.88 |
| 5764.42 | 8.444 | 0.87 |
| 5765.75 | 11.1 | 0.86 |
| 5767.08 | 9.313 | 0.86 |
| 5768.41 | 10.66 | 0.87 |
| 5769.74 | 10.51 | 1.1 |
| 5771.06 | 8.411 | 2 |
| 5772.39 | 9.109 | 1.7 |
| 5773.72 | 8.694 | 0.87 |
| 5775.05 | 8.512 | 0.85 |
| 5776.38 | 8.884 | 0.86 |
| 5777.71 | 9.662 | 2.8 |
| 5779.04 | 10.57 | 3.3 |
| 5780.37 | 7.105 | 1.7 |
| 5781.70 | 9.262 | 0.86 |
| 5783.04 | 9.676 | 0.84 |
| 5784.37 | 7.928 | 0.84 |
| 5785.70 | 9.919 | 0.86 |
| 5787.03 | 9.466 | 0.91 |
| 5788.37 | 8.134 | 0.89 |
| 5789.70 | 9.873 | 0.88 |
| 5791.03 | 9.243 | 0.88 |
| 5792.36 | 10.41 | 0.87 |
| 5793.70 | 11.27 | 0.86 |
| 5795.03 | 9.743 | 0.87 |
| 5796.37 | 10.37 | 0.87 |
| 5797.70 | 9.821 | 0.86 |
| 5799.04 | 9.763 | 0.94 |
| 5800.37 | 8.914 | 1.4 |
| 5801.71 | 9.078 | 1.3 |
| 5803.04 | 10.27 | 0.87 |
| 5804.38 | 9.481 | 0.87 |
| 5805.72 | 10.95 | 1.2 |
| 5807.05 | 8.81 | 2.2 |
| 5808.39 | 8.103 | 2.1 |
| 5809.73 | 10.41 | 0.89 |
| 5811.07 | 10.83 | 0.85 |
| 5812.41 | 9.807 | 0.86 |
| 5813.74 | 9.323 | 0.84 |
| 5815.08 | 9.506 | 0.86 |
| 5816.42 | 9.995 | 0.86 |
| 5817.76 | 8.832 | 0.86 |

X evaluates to 1.17 angstrom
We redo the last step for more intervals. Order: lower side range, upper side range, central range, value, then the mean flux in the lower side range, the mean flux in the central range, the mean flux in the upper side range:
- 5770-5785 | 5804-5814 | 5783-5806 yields -0.71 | 8.94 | 9.66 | 9.74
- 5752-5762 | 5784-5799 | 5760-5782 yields 0.50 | 9.5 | 9.36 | 9.69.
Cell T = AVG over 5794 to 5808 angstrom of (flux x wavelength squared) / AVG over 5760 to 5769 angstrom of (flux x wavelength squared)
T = 1.0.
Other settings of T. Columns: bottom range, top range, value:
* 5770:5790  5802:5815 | 1.09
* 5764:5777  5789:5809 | 1.05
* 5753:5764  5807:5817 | 1.01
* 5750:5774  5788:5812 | 1.03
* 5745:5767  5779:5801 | 1.01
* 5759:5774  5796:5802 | 1.01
